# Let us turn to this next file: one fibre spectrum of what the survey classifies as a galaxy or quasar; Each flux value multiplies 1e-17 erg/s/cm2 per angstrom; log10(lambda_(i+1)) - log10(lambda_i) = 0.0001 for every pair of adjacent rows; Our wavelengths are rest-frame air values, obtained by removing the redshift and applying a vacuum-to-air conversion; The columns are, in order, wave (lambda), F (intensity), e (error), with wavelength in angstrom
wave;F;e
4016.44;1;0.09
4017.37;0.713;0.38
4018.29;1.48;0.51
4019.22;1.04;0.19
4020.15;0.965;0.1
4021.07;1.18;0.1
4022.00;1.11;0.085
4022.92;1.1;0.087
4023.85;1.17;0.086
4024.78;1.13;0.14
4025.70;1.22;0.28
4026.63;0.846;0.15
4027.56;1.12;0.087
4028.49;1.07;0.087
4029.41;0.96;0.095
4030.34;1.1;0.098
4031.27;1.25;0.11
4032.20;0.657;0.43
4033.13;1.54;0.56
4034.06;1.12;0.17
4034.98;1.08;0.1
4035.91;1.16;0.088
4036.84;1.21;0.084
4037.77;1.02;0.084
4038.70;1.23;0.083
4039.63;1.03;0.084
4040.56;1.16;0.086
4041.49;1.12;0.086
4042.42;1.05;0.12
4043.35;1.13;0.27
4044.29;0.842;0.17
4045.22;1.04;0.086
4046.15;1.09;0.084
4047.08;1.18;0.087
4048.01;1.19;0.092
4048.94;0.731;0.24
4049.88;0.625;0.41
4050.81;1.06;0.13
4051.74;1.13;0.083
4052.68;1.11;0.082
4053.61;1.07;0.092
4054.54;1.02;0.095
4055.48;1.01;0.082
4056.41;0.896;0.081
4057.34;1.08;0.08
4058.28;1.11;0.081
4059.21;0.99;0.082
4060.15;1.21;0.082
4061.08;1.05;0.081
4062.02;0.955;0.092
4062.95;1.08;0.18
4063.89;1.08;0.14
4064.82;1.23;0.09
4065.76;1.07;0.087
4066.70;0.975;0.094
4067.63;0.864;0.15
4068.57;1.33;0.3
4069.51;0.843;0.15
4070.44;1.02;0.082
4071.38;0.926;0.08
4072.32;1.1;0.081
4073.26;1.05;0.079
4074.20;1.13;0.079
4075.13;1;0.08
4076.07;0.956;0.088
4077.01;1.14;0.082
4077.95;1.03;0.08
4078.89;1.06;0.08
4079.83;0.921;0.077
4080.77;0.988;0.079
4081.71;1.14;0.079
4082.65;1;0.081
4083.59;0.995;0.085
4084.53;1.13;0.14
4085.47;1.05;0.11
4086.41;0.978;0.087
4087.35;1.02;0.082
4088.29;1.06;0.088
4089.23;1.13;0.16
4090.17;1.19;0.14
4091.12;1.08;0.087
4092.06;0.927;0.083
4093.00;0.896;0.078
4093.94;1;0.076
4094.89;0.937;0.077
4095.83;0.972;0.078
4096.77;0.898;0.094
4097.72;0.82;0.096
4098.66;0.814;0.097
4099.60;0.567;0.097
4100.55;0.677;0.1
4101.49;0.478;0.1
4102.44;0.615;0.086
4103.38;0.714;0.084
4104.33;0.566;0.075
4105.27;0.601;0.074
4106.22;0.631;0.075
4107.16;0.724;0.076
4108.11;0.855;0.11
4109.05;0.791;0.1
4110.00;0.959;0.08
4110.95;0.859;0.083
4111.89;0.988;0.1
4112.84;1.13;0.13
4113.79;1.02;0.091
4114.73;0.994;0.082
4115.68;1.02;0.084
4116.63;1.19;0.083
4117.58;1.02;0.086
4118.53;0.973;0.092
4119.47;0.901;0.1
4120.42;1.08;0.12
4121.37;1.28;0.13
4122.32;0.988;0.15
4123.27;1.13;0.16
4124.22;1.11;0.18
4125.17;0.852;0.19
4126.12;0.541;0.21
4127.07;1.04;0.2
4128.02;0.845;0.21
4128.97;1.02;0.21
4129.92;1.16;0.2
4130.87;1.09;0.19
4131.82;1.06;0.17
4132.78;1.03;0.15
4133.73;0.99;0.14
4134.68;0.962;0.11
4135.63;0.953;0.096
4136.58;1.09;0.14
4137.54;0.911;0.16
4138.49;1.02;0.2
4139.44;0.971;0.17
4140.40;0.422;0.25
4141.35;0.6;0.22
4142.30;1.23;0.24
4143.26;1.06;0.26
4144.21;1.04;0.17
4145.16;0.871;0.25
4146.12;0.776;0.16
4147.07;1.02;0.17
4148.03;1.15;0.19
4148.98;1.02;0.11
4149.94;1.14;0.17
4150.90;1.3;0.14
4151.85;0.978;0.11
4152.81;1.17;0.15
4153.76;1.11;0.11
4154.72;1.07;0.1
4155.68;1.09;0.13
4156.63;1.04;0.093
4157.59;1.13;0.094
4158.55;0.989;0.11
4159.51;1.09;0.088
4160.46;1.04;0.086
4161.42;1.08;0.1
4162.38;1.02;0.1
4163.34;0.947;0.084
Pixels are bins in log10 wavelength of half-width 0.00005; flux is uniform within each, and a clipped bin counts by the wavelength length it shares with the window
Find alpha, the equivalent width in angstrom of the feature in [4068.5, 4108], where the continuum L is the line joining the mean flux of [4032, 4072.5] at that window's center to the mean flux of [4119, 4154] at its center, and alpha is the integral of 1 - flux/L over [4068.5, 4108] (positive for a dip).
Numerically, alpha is 4.08 angstrom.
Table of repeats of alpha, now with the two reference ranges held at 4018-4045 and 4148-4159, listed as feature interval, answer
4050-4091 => 2.01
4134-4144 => 1.56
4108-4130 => 2.21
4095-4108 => 4.62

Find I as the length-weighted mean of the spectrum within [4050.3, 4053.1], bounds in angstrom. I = 1.09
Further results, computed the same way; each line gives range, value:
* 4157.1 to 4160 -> 1.07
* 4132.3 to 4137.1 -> 1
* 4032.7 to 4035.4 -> 1.25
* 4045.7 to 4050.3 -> 0.966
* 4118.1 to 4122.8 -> 1.05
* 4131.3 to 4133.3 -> 1.04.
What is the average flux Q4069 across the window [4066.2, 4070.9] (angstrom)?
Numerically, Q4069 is 1.01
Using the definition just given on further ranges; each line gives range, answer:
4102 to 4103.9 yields 0.663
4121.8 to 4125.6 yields 1.02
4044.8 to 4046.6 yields 1.07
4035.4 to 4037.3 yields 1.18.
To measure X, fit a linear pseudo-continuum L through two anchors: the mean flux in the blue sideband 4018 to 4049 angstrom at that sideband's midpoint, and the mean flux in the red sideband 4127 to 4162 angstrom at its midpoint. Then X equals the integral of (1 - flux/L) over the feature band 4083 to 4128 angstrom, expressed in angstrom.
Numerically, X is 5.4 angstrom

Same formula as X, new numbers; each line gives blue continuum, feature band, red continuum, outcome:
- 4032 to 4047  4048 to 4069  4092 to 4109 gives -0.88 angstrom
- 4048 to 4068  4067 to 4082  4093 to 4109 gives -1.87 angstrom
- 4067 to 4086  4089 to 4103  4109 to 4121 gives 2.17 angstrom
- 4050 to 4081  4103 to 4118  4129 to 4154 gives 2.05 angstrom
